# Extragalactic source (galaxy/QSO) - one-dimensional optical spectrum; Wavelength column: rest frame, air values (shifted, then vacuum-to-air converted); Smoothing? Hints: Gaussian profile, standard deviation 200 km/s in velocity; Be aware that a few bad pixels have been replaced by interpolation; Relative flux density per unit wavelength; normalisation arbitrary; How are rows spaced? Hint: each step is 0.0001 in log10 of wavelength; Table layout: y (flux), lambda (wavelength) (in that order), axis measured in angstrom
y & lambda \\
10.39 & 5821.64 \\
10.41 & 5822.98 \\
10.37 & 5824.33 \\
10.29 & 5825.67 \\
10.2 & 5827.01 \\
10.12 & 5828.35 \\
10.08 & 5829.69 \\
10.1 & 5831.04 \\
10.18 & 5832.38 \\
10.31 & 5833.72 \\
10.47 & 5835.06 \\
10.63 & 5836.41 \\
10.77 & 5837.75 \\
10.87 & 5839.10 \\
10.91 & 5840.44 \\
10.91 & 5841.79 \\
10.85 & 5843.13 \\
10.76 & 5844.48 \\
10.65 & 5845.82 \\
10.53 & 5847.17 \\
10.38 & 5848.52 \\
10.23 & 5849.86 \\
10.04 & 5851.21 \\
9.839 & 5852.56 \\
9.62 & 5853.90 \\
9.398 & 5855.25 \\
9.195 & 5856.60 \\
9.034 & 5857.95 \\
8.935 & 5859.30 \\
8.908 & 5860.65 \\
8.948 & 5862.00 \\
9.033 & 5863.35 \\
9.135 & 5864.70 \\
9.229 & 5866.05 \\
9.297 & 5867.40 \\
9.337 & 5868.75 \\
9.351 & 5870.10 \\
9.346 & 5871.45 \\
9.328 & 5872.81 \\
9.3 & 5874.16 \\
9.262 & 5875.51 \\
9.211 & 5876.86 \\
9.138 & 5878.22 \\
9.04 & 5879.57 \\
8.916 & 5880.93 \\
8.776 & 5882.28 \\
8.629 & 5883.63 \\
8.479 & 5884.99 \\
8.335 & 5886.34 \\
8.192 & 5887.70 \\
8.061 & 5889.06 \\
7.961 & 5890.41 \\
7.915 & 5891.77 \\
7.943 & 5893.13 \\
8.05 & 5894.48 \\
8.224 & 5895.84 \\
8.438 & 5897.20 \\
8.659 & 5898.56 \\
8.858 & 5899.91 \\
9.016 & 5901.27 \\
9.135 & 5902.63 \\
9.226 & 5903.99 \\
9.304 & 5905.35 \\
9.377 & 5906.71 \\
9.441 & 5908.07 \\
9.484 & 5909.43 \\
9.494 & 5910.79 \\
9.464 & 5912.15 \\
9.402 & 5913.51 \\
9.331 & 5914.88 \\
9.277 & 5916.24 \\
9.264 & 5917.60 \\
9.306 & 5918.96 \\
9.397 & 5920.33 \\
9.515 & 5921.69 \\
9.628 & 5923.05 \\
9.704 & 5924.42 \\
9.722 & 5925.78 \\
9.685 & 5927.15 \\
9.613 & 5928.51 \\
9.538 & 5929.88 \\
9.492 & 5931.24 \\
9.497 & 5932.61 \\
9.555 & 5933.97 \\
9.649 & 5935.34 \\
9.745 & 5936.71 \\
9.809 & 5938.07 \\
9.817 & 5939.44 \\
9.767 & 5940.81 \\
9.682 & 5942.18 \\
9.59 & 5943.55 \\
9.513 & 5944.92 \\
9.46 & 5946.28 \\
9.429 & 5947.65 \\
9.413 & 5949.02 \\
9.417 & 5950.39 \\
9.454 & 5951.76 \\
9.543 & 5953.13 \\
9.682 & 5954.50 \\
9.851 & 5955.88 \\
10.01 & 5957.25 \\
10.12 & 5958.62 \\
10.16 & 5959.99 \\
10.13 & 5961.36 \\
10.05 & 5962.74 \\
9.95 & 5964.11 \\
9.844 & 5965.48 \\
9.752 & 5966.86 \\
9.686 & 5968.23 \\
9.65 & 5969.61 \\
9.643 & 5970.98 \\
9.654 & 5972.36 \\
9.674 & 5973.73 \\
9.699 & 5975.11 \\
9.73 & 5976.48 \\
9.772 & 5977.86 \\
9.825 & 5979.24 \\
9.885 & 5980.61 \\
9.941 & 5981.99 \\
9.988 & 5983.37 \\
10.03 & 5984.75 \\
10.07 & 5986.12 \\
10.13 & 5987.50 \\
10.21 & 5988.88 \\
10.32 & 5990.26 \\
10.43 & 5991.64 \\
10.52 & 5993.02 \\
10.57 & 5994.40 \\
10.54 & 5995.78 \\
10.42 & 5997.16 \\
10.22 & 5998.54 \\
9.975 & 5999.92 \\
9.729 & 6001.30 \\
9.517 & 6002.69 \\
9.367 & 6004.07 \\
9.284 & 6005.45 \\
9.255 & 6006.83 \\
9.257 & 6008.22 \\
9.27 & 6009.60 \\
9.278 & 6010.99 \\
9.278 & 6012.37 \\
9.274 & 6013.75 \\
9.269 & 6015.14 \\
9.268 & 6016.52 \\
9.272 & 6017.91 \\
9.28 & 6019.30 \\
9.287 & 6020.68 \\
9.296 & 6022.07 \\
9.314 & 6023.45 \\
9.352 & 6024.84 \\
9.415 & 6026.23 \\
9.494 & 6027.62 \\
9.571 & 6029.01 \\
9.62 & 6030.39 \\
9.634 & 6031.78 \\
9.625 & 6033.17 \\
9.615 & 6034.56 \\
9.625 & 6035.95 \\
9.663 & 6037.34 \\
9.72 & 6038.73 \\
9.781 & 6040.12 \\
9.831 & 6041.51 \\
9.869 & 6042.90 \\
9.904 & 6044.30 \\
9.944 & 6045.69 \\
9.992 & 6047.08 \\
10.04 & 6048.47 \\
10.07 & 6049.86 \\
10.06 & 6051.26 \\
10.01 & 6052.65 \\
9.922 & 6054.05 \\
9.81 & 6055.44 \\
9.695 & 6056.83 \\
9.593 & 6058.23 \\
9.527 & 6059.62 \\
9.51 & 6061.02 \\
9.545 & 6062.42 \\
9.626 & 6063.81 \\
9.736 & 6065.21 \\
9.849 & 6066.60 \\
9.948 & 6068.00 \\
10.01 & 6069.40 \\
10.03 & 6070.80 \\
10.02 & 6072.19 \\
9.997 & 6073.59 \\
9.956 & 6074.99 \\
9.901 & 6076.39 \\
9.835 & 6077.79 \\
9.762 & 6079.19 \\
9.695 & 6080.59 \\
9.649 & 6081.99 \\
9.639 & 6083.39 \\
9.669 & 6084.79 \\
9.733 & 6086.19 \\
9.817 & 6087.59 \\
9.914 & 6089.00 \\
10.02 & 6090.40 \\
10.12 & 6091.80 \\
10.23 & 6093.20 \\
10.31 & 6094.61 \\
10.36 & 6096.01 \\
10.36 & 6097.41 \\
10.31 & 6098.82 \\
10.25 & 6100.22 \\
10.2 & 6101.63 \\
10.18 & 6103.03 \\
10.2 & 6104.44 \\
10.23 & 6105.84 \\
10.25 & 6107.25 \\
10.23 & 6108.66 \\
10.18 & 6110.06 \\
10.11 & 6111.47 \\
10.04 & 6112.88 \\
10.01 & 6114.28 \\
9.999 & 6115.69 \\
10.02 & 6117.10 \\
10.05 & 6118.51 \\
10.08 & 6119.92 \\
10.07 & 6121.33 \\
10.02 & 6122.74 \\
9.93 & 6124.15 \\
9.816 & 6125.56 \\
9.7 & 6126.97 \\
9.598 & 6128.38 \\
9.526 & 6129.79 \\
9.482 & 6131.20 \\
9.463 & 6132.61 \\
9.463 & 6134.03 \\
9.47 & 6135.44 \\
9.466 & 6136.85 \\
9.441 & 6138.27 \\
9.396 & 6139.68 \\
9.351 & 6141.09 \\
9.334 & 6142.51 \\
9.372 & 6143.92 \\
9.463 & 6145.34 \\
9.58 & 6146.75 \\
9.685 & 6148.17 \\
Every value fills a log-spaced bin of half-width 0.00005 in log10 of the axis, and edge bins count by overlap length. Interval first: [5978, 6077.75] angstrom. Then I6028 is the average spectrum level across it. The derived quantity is 9.76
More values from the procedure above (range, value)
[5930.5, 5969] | 9.72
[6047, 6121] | 9.97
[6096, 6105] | 10.3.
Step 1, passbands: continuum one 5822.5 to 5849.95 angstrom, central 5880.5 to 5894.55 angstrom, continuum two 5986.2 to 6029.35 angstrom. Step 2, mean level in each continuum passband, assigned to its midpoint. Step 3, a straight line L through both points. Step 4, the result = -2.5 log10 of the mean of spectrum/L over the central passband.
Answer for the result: 0.23 mag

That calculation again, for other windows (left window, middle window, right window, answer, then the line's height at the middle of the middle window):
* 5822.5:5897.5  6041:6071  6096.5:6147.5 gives -0.01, 9.76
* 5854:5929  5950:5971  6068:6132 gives -0.05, 9.36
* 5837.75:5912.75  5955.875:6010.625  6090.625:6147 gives -0.04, 9.55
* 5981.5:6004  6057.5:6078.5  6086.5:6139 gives 0.03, 10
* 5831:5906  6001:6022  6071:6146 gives 0.04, 9.67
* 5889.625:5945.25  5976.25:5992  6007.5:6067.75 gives -0.06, 9.45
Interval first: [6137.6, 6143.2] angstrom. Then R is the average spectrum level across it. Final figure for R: 9.38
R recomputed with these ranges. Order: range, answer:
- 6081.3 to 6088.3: 9.7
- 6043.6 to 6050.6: 9.99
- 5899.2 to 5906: 9.11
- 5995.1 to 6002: 10.2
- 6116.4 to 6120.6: 10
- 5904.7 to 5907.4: 9.34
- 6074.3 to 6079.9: 9.86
